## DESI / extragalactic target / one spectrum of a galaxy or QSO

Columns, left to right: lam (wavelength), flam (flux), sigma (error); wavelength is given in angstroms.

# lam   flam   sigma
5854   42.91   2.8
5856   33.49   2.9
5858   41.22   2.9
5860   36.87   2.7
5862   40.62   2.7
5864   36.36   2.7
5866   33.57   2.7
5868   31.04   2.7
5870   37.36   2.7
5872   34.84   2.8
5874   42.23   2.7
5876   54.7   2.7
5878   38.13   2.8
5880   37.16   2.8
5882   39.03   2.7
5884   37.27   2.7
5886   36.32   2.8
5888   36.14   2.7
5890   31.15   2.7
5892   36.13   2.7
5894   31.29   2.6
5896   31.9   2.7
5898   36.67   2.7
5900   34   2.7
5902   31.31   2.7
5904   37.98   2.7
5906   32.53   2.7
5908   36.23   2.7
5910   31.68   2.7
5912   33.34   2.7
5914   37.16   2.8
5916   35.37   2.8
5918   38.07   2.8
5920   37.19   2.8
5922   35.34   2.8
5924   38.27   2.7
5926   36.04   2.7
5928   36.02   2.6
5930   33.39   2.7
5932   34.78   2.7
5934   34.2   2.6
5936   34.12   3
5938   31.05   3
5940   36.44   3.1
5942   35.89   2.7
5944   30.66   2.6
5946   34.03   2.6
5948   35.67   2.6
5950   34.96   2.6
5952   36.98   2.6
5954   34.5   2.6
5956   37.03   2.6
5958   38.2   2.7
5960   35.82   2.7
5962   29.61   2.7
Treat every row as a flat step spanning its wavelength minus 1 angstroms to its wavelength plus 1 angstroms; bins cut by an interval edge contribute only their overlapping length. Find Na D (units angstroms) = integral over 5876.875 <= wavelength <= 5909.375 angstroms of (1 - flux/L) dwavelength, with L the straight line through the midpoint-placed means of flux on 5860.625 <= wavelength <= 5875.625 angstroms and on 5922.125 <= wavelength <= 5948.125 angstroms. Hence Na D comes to 1.0 angstroms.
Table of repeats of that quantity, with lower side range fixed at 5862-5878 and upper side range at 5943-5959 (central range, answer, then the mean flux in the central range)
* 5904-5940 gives 1.4 angstroms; 35.1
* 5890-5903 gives 1.5 angstroms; 33.4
